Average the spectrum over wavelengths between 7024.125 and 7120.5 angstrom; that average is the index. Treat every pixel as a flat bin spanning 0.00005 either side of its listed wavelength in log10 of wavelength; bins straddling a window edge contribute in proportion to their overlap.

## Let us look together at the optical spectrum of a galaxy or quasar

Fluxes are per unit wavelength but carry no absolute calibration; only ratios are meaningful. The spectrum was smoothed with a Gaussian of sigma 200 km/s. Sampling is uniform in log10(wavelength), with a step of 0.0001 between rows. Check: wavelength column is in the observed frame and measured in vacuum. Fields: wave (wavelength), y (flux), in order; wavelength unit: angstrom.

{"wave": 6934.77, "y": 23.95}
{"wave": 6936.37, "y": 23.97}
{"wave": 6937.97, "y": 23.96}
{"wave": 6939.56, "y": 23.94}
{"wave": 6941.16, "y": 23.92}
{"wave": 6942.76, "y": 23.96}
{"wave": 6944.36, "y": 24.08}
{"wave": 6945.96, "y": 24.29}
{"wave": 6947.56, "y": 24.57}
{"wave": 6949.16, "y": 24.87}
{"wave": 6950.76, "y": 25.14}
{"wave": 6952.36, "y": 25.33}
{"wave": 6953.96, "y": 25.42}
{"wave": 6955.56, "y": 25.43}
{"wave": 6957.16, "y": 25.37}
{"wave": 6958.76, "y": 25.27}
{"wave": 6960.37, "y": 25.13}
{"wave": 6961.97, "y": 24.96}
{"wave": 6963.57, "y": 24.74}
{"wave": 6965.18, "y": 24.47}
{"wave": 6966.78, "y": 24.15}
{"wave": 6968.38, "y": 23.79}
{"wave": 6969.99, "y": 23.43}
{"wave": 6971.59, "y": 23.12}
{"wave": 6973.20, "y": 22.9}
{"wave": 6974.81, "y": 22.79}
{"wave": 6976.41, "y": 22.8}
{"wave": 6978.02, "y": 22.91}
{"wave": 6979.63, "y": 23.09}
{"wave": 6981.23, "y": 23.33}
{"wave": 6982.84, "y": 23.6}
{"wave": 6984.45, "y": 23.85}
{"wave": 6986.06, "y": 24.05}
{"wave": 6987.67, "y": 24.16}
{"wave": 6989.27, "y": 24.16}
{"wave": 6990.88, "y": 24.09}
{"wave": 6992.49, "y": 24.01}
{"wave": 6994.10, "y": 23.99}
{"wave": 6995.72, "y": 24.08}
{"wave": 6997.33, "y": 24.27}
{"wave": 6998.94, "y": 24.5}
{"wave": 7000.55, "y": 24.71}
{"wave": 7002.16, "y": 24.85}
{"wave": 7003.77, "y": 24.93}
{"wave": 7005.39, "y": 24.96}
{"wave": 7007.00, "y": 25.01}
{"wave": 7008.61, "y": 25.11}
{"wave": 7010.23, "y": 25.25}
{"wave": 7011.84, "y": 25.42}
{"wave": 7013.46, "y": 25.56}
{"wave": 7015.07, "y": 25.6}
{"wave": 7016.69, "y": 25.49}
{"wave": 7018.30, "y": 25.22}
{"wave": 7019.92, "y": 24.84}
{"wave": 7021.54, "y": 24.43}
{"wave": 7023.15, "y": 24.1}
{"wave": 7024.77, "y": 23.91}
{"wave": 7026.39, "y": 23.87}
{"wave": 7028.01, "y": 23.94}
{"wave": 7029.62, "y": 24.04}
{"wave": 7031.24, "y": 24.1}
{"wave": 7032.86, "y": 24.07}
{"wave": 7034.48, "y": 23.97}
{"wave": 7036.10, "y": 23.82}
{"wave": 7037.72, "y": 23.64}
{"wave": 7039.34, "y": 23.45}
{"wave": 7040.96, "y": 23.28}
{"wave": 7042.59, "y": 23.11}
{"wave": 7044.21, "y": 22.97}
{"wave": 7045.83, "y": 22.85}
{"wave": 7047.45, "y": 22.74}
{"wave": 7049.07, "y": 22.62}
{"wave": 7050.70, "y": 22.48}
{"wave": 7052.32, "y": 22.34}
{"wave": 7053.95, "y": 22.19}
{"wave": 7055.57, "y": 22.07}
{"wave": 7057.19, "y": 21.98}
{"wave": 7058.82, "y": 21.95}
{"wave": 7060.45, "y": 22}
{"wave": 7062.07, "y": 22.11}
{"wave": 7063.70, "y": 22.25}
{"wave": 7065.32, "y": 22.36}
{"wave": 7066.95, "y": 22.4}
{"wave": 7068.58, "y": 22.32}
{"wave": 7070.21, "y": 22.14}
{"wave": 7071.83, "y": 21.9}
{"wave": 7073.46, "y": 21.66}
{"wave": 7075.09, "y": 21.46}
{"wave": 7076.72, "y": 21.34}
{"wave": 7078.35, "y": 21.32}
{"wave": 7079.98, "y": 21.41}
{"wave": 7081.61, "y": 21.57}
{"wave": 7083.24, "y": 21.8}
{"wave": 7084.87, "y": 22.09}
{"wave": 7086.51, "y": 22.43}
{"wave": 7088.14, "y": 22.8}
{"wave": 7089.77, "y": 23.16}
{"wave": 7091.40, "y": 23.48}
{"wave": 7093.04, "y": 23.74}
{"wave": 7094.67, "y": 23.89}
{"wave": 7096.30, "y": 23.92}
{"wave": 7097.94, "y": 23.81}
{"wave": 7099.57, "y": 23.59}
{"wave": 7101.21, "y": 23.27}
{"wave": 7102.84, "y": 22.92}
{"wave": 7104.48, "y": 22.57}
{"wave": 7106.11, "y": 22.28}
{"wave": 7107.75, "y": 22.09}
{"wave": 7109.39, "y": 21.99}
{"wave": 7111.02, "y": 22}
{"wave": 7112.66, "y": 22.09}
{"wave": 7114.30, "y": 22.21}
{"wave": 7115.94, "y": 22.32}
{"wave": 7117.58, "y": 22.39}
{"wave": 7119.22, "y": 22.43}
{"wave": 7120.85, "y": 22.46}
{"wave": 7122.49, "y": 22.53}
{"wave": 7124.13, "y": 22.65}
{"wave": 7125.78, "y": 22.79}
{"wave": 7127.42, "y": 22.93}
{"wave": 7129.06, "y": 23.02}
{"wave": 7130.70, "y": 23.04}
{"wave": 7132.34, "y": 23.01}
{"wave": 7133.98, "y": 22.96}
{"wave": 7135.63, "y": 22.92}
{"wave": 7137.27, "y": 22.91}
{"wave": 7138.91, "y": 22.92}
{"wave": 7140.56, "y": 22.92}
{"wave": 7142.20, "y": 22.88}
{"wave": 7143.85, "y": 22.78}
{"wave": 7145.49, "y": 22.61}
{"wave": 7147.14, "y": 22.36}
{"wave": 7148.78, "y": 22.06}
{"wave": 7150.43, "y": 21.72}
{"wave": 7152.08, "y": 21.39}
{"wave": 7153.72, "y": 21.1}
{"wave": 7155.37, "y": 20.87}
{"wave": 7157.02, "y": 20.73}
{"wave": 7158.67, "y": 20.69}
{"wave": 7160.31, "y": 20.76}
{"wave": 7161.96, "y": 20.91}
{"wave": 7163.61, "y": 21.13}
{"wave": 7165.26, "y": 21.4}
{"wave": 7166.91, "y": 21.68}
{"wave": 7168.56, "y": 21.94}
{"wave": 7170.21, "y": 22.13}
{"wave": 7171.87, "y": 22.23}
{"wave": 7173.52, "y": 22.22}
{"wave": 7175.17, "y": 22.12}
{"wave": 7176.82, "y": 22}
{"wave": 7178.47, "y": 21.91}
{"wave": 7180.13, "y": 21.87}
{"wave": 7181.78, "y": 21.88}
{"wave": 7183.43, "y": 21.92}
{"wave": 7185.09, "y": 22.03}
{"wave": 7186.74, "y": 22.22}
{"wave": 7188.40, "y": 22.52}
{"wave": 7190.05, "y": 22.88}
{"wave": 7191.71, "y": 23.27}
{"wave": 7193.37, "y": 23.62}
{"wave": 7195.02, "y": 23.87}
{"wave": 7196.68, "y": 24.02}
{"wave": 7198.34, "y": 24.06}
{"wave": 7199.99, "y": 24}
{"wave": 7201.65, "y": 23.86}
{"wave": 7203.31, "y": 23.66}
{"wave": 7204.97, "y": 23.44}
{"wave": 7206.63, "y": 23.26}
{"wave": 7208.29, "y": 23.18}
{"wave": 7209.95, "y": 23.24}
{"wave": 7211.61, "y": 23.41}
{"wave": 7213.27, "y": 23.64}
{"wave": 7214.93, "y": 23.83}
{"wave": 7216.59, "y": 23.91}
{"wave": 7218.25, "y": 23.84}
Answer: 22.7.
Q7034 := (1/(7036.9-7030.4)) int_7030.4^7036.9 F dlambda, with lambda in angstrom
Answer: 24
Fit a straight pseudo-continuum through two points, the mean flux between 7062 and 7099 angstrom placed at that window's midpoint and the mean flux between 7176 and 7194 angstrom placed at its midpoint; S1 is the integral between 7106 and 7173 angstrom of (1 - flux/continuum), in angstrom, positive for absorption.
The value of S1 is 0.7 angstrom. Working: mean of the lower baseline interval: 22.4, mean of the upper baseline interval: 22.4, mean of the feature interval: 22.1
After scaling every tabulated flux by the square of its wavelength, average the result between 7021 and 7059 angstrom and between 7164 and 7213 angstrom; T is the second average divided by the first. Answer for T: 1.0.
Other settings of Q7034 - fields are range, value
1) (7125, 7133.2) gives 23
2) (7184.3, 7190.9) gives 22.4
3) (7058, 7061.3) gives 22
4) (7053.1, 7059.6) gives 22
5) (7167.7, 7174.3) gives 22.1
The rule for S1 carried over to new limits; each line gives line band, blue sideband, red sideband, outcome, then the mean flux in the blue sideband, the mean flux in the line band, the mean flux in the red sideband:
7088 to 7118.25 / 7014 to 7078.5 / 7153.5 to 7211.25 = -0.1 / 23.1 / 22.9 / 22.4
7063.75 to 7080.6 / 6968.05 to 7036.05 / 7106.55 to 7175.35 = 1.0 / 24.2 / 21.9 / 22.1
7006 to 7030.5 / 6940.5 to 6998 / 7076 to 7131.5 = -1.2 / 24.2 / 24.8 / 22.6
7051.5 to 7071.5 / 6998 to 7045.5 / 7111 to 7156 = 1.3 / 24.4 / 22.2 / 22.5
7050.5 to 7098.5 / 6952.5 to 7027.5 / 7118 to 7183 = 1.8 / 24.4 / 22.3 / 22.1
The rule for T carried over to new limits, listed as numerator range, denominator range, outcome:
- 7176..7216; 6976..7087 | 1.03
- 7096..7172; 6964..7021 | 0.96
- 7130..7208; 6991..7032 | 0.95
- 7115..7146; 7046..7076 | 1.05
